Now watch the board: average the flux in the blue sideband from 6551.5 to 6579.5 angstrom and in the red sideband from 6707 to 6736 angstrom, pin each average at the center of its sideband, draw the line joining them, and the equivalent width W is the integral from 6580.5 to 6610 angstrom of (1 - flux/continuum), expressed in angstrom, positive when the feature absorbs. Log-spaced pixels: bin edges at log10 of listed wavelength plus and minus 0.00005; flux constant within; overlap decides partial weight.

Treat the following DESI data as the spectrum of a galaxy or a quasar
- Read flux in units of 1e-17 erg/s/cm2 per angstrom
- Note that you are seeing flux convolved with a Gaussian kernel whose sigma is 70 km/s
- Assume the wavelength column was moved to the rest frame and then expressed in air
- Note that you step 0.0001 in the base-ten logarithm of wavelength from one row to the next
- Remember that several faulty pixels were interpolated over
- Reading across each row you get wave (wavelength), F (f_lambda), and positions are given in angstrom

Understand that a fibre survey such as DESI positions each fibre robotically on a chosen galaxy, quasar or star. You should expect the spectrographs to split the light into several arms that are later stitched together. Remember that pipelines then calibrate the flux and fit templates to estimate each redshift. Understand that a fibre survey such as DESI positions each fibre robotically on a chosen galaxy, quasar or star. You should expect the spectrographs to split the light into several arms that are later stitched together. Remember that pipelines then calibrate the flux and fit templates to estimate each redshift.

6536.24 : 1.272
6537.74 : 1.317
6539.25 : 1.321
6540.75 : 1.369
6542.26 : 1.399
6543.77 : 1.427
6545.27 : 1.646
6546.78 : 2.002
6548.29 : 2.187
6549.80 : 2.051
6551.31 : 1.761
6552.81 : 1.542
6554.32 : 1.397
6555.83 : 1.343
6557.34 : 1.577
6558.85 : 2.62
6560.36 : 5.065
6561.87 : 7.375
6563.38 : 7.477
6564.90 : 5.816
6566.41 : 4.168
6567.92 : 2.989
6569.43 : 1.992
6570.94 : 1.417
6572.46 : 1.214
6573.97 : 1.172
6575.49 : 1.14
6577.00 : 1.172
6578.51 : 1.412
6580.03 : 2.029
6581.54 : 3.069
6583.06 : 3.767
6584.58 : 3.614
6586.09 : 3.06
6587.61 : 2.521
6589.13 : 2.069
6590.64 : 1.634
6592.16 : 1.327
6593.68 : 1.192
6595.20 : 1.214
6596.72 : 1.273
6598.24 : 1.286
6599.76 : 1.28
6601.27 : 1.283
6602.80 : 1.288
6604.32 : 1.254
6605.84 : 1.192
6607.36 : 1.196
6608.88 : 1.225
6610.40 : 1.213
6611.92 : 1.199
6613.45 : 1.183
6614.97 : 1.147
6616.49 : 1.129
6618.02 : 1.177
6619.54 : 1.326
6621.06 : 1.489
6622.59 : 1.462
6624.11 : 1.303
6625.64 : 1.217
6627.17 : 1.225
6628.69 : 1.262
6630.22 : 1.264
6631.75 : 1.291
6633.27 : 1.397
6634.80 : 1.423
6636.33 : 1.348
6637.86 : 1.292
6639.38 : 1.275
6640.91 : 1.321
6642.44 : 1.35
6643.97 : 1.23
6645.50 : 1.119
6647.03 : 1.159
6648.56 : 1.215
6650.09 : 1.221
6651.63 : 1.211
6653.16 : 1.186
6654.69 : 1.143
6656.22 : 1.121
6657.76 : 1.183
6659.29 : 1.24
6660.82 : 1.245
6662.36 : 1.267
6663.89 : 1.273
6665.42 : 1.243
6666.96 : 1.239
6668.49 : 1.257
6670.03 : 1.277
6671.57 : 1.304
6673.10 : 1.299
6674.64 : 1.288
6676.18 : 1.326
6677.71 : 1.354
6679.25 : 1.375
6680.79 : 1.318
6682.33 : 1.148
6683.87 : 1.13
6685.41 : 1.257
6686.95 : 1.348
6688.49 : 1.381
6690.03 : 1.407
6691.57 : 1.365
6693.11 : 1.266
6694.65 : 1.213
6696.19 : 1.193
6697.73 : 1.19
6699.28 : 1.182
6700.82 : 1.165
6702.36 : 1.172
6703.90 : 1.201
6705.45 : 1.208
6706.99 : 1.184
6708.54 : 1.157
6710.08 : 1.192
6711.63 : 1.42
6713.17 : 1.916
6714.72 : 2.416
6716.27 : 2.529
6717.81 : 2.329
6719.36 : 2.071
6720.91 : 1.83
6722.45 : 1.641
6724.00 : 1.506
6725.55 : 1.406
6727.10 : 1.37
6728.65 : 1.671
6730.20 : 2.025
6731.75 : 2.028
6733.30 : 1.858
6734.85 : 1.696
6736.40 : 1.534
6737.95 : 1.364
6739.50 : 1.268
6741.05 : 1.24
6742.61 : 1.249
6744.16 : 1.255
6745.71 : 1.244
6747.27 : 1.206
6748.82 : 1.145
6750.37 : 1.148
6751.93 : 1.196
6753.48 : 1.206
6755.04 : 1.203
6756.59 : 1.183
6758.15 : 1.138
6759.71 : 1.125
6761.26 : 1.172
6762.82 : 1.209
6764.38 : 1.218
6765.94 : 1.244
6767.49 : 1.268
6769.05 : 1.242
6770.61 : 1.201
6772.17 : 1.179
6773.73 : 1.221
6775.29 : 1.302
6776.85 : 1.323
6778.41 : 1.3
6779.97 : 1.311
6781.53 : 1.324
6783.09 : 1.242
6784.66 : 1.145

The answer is 9.0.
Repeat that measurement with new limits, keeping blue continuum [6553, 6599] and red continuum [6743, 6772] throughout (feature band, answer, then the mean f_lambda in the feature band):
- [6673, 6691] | 4.7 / 1.3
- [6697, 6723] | -0.6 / 1.58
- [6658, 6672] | 4.7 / 1.26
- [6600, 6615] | 7.1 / 1.22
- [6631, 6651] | 7.7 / 1.28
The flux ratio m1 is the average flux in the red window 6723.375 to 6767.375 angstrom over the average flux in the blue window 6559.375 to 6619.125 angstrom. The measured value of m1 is 0.62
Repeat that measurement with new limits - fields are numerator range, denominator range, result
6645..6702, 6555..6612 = 0.54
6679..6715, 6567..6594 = 0.63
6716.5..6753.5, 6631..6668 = 1.23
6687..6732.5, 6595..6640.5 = 1.21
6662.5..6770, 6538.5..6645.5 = 0.74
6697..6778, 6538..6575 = 0.55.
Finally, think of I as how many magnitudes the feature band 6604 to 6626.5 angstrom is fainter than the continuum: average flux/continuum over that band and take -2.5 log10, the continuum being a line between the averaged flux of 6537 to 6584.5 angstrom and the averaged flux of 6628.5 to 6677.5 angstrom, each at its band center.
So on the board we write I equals 0.368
